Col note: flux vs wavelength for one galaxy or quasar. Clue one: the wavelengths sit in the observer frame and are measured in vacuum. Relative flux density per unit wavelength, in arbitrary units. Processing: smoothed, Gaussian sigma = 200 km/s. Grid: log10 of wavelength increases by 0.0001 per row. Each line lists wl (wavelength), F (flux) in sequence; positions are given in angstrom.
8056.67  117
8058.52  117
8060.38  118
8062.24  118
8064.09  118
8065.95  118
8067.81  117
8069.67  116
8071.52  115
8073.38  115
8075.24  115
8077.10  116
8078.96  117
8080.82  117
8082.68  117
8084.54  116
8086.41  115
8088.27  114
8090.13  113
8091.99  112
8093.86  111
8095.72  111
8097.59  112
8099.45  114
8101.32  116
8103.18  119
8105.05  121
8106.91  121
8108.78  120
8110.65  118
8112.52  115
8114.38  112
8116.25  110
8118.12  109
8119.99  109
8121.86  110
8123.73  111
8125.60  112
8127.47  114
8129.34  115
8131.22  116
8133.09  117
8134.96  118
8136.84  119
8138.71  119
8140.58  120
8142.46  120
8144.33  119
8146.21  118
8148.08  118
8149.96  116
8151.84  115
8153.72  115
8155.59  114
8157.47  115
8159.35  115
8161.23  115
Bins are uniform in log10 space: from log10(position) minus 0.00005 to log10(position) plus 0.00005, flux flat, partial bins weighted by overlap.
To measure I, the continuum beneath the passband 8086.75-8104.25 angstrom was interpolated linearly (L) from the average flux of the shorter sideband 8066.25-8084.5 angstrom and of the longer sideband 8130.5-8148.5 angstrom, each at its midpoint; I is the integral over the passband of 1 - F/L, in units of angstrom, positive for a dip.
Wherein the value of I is 0.49 angstrom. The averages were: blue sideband 116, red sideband 118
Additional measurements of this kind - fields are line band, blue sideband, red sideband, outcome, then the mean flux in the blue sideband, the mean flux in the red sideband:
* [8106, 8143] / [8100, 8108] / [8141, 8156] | 0.9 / 119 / 117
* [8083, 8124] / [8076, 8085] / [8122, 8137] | 0.6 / 117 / 115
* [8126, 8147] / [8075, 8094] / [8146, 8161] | -0.4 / 115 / 116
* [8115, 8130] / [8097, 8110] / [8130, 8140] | 0.8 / 118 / 118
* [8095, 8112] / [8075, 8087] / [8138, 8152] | 0.0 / 116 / 118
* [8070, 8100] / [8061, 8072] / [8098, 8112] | 0.8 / 117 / 118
